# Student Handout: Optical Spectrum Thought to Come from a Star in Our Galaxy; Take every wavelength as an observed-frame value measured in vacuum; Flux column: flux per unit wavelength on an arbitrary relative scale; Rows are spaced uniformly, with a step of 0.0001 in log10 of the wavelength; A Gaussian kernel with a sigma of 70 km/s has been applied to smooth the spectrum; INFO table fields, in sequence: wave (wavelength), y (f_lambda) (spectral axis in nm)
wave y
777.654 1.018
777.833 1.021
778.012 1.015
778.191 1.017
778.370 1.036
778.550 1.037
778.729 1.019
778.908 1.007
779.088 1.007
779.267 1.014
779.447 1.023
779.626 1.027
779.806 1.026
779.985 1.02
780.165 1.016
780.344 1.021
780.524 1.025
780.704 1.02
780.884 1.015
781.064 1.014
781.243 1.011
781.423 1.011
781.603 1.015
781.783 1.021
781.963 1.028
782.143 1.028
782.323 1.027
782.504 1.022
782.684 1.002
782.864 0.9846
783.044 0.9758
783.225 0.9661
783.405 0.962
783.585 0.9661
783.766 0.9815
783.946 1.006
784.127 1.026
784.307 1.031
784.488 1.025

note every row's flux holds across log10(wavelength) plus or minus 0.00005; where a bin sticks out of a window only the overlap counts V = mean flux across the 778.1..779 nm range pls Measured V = 1.02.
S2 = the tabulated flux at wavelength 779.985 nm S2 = 1.02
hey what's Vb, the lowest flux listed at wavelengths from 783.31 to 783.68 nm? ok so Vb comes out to 0.962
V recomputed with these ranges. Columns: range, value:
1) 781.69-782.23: 1.03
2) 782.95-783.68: 0.967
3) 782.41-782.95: 1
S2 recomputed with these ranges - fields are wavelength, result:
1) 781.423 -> 1.011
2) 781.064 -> 1.014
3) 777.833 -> 1.021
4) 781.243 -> 1.011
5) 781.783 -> 1.021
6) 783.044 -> 0.9758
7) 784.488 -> 1.025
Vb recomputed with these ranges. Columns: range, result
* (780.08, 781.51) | 1.011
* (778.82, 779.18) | 1.007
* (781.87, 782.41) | 1.027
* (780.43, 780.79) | 1.02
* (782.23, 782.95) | 0.9846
